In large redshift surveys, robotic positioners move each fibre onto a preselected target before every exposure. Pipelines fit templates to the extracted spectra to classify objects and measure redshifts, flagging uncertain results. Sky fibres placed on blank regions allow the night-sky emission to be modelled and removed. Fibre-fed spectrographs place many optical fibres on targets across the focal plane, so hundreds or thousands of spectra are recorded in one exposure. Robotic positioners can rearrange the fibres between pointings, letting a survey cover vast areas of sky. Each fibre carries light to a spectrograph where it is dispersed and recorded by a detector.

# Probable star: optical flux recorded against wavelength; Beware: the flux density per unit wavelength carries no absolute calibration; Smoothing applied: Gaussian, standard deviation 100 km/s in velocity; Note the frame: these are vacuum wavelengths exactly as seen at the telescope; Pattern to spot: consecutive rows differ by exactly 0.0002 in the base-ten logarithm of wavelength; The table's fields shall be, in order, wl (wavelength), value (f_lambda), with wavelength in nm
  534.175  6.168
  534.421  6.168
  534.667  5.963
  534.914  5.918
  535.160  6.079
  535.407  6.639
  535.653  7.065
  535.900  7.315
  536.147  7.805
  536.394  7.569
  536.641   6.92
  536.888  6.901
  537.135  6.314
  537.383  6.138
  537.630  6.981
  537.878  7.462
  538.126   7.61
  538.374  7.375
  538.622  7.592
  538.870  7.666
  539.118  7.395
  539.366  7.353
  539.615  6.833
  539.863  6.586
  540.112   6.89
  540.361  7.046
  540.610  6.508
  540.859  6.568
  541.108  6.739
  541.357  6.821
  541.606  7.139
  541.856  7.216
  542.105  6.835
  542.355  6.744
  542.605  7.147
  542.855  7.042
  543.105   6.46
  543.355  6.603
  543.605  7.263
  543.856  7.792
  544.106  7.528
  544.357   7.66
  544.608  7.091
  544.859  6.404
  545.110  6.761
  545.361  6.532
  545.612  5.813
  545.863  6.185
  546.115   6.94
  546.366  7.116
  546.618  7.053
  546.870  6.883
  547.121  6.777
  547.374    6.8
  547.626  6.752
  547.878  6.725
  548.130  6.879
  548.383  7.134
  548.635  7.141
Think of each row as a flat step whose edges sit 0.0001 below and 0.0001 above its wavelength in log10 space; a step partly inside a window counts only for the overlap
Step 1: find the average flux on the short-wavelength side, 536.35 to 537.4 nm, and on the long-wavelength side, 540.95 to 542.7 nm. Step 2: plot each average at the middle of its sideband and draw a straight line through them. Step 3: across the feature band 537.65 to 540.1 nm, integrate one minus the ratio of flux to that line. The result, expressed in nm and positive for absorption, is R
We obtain -0.16 nm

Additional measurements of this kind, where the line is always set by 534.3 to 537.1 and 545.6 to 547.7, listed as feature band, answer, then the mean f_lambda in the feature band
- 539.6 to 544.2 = -0.127 nm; 6.93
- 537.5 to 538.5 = -0.089 nm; 7.35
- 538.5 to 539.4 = -0.103 nm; 7.52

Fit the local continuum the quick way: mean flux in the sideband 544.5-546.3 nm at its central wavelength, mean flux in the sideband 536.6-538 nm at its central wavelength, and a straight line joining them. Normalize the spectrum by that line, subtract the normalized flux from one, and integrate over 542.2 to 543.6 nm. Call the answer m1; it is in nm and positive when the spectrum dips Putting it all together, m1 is -0.05 nm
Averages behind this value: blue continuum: 6.78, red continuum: 6.55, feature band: 6.84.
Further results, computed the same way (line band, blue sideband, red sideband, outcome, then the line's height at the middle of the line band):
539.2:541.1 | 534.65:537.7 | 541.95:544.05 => 0.02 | 6.91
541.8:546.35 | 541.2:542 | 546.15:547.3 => 0.07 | 7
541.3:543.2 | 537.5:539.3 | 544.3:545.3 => 0.05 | 7.11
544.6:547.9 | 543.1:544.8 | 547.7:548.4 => 0.16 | 7.02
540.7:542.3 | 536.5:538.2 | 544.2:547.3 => -0.01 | 6.83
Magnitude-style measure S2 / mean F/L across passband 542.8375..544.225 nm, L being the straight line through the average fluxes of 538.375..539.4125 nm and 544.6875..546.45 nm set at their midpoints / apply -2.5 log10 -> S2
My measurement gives -0.05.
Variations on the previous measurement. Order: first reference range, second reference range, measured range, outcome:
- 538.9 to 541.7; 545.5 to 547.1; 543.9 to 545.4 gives -0.05 mag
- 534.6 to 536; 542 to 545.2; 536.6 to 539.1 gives -0.07 mag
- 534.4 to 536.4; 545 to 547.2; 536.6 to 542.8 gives -0.05 mag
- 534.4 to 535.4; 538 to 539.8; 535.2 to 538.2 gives -0.06 mag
